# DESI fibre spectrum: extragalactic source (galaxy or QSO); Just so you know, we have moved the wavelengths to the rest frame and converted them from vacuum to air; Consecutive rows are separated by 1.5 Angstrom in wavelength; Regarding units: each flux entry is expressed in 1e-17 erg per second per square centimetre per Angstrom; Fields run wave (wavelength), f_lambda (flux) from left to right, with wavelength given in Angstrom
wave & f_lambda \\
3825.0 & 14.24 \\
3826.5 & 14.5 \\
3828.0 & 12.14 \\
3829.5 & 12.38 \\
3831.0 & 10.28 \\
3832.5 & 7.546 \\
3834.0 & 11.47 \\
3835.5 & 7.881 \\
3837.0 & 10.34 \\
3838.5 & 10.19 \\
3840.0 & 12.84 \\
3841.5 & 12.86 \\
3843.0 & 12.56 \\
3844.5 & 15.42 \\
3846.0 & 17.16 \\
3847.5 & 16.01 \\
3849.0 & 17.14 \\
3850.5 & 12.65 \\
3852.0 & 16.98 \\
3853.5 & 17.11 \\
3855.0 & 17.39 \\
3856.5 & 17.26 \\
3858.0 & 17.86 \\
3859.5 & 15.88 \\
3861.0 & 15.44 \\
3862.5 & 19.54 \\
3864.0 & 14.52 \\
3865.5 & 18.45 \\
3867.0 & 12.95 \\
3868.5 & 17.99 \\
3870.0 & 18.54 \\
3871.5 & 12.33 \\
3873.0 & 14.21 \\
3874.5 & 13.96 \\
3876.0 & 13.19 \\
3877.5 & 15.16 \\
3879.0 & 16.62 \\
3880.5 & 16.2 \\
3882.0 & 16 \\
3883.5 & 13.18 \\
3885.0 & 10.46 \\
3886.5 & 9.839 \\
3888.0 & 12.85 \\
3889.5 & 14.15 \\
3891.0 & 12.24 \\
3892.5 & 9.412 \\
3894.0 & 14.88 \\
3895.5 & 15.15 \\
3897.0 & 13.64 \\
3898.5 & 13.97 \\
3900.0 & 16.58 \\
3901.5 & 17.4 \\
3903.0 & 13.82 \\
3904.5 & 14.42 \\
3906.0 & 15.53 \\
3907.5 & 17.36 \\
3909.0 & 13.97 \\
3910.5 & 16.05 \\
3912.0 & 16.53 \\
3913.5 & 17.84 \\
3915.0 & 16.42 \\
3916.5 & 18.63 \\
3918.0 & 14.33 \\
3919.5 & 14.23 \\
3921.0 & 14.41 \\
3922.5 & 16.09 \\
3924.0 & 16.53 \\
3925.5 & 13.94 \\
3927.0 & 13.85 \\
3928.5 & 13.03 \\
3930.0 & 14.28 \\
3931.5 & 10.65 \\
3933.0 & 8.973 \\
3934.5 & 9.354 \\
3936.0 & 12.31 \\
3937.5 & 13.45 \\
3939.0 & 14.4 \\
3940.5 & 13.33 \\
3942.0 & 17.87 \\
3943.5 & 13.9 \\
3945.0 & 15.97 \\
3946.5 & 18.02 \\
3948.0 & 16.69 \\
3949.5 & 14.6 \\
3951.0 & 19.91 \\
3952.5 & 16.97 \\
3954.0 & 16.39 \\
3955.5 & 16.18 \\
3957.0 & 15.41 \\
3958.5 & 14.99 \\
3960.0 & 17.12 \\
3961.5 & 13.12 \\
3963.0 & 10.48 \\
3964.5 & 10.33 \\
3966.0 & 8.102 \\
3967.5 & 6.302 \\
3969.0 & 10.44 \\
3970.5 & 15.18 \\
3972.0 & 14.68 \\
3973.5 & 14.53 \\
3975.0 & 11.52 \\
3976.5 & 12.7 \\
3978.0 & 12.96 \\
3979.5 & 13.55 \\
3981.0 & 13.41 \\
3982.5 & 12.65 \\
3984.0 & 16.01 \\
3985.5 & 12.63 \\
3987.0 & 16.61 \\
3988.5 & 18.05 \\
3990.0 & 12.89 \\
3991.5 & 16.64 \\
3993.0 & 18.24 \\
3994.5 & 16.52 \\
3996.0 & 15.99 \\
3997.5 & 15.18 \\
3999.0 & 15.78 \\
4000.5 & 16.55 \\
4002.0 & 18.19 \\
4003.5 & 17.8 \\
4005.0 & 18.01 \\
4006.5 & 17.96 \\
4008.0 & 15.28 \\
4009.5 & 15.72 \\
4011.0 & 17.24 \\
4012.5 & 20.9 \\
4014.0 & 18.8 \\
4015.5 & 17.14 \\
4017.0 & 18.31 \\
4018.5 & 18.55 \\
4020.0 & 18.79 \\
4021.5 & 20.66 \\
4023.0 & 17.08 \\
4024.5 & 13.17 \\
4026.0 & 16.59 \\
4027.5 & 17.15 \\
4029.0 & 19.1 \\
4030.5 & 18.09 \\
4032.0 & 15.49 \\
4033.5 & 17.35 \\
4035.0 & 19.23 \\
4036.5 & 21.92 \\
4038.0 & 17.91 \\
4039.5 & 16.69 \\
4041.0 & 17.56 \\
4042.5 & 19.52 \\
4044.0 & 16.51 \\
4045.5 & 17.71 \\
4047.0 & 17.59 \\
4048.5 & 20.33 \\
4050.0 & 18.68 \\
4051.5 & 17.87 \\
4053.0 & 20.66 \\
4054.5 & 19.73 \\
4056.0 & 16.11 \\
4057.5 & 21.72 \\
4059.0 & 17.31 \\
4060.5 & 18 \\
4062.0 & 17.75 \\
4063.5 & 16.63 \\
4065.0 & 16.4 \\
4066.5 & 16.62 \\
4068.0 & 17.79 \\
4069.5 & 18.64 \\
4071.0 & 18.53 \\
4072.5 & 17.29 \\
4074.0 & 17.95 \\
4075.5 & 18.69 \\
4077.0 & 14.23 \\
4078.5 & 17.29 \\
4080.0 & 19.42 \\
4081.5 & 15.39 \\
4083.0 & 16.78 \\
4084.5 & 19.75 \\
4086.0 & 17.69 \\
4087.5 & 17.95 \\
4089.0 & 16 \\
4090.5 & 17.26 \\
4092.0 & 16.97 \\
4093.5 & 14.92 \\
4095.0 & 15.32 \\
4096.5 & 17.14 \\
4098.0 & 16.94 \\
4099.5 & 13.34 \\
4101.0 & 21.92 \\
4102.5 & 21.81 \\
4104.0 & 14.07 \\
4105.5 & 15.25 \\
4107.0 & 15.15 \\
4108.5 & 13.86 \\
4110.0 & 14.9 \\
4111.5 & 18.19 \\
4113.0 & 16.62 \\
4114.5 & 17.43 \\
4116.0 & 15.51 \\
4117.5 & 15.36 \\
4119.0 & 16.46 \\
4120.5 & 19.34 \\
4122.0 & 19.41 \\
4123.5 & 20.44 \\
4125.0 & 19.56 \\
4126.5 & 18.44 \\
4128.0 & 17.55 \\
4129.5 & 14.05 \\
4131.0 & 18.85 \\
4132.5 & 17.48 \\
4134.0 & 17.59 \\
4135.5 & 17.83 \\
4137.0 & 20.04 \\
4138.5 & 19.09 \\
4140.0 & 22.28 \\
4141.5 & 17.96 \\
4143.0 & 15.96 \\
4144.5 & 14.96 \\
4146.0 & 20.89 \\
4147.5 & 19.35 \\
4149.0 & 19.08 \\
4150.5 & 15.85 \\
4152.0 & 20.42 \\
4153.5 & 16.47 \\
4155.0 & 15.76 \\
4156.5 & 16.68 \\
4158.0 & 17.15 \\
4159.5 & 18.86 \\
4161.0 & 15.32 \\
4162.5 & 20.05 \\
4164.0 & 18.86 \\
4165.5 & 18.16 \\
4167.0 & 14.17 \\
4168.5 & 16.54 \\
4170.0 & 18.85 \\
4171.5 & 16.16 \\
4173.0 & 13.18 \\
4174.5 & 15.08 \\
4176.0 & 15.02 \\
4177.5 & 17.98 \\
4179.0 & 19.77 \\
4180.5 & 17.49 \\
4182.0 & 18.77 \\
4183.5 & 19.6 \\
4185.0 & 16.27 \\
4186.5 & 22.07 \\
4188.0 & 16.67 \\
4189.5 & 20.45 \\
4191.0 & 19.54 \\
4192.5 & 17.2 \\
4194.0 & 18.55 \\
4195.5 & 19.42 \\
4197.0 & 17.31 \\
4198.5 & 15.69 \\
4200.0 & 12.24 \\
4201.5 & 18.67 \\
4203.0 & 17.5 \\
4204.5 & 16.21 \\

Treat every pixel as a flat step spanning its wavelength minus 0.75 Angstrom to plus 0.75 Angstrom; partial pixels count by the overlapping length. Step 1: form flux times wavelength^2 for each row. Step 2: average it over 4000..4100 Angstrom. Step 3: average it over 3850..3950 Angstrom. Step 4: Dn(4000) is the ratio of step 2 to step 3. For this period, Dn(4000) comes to 1.28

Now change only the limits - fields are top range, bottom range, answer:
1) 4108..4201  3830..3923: 1.38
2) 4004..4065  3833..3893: 1.36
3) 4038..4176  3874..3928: 1.32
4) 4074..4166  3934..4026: 1.22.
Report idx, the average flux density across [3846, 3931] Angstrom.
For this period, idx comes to 15.2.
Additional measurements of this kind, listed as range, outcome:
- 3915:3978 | 14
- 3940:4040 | 15.8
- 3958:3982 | 12.4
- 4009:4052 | 18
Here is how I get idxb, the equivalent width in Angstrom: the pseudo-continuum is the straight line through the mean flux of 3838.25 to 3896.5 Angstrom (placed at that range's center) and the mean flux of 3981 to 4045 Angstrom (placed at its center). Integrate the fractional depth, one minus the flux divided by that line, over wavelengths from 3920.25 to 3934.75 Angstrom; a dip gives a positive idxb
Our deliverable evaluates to 2.3 Angstrom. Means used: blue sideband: 14.8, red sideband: 17.1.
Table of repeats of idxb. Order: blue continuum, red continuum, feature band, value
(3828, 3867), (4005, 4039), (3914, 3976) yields 8.1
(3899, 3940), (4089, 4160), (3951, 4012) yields 2.6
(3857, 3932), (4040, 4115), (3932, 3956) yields 1.2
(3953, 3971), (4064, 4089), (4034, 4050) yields -2.4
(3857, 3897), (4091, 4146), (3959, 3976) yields 3.9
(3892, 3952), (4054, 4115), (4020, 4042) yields -1.8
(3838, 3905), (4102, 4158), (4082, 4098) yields 0.2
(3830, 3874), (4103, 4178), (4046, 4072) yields -2.8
